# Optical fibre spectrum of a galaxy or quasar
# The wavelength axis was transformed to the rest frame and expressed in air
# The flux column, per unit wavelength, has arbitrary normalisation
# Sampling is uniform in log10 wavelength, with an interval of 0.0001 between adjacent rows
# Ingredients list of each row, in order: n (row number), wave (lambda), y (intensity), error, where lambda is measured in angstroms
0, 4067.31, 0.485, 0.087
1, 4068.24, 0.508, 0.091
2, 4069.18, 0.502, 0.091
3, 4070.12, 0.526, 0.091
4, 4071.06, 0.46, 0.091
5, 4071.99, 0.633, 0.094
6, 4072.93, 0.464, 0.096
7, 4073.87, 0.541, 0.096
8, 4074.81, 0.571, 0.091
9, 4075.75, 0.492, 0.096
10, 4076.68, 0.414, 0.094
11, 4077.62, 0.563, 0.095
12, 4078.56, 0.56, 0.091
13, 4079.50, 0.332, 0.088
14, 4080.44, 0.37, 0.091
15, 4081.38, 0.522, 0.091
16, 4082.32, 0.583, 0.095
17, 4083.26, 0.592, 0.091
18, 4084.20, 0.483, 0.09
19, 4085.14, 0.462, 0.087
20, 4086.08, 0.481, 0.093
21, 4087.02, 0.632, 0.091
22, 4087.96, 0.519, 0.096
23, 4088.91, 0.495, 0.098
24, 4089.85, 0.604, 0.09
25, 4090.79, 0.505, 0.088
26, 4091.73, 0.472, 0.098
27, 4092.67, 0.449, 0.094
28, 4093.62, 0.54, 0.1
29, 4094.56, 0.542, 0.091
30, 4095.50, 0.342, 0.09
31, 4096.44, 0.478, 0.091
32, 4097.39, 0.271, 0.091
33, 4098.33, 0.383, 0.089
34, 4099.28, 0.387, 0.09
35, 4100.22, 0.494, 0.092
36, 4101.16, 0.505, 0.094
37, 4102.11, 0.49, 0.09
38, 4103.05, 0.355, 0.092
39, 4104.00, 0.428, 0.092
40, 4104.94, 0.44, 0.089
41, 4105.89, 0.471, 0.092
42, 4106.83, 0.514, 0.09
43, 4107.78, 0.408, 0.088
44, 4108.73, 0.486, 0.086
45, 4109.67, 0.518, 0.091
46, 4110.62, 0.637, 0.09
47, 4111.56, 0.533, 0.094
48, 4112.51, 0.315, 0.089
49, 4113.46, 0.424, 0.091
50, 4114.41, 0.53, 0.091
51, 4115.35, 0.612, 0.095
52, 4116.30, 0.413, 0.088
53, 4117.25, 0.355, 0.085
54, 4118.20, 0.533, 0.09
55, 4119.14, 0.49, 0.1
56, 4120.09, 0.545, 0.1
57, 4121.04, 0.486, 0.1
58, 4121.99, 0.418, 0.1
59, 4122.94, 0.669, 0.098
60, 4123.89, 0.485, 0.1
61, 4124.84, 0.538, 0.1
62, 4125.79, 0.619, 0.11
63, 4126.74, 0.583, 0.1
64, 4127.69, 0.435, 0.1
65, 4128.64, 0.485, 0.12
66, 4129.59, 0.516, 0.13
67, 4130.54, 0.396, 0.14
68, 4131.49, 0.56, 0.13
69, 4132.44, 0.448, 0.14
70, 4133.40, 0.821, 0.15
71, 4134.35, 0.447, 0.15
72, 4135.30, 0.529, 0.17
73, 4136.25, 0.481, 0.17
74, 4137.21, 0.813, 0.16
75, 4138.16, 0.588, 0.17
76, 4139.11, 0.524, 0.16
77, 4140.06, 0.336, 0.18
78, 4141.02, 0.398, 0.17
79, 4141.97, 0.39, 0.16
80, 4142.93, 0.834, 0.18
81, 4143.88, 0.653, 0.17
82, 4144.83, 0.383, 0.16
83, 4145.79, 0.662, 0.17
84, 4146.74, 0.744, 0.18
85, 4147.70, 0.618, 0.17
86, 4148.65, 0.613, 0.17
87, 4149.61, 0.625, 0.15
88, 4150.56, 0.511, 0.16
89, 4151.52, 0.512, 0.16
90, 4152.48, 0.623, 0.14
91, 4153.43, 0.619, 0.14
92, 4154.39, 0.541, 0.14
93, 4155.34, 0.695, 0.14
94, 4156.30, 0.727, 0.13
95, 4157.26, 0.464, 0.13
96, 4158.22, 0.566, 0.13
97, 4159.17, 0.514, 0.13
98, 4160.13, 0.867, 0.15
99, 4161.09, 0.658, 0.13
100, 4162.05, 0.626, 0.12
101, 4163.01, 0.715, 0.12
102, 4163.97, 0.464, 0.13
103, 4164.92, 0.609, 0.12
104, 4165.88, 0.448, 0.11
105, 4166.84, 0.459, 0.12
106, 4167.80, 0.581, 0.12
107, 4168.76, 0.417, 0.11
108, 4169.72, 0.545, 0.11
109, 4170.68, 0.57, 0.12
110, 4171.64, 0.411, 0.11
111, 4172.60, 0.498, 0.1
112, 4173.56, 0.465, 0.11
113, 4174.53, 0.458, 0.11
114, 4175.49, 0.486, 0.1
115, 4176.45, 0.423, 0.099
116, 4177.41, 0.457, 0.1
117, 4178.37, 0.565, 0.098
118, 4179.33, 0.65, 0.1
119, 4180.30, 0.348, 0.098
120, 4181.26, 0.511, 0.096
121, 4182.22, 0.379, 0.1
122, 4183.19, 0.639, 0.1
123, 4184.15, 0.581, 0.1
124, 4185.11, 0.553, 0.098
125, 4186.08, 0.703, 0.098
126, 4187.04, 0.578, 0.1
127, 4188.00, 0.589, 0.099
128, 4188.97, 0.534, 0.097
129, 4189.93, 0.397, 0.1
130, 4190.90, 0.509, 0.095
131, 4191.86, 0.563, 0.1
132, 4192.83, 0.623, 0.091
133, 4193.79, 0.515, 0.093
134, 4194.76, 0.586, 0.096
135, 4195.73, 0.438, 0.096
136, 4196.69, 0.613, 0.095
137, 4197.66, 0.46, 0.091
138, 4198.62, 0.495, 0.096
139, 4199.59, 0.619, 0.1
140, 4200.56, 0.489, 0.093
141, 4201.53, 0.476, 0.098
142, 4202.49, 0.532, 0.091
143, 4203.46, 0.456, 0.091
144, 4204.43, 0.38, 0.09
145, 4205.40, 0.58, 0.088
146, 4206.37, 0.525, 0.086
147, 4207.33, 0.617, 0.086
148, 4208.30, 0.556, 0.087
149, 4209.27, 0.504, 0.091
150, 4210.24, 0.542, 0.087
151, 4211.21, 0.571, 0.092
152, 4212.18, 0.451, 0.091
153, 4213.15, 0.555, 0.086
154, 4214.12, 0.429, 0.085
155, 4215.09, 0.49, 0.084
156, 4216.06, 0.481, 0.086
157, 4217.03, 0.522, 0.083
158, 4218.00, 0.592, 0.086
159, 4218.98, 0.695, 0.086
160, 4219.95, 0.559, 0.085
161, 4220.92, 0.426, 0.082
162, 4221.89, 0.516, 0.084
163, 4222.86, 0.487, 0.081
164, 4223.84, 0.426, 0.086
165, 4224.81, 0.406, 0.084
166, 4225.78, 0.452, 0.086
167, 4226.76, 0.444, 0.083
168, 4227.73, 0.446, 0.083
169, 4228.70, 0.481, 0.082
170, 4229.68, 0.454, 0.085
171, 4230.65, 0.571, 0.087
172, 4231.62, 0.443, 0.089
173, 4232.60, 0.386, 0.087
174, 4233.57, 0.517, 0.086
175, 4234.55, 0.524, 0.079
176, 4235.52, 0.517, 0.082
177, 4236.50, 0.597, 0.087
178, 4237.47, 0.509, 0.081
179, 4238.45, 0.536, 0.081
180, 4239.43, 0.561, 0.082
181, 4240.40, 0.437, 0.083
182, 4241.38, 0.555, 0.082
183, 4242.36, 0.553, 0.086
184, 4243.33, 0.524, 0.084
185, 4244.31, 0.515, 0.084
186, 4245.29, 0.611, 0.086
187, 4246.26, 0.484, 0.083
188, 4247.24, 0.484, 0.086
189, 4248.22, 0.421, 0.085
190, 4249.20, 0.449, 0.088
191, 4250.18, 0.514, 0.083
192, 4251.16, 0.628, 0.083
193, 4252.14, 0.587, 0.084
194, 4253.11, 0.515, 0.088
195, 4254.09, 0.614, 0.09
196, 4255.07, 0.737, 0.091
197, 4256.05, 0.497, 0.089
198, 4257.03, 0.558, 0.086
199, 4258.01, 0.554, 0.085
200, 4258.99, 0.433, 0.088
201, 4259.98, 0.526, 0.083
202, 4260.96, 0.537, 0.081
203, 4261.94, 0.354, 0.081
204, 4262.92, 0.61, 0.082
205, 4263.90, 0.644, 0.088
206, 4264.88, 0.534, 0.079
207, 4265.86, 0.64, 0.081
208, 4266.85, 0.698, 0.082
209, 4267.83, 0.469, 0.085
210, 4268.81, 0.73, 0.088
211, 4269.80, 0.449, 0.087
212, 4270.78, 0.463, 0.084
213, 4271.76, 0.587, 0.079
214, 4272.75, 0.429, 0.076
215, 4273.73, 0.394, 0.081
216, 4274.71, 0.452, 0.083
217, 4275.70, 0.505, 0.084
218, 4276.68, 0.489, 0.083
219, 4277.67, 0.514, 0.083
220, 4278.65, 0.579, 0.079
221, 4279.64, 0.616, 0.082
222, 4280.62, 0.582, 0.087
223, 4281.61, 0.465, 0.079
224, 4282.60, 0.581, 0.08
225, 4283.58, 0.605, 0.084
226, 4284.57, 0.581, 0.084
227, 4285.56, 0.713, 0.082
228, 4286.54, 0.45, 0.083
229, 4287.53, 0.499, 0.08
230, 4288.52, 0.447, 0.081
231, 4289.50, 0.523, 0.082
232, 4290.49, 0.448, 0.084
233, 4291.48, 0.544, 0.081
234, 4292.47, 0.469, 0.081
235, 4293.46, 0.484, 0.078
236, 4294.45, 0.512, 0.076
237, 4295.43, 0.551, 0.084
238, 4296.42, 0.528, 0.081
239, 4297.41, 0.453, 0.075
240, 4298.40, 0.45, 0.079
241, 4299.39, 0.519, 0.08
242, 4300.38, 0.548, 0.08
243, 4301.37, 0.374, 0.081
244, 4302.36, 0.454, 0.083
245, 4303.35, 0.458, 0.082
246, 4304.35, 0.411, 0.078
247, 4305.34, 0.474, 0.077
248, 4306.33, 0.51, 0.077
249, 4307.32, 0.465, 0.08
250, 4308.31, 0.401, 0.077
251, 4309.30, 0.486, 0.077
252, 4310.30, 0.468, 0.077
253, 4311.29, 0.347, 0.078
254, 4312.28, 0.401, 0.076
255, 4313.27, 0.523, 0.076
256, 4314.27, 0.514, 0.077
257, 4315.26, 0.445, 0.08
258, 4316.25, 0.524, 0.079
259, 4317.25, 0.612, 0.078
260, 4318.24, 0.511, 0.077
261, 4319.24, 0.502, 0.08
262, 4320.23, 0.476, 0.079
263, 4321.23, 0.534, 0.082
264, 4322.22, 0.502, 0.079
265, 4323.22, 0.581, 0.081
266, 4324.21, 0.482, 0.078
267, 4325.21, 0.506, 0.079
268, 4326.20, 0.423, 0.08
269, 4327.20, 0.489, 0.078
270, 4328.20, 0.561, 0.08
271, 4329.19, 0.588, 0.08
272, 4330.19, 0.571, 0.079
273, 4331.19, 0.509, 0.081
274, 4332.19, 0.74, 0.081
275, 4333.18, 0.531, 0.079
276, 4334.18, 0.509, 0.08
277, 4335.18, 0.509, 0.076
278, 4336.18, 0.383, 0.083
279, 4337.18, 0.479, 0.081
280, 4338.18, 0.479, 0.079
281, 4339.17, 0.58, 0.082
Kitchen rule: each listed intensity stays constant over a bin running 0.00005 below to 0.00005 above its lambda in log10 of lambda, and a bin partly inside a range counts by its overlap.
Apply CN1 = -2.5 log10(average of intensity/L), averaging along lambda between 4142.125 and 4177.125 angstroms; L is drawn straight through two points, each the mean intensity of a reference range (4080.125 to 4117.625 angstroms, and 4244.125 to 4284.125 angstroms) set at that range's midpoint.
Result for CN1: -0.14 mag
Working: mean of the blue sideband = 0.477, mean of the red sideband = 0.538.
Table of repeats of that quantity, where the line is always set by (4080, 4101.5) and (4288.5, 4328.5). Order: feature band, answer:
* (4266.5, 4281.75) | -0.09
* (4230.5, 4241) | -0.05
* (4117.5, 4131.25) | -0.06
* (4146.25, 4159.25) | -0.24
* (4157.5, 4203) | -0.11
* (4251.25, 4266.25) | -0.15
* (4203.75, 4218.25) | -0.07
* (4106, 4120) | 0.00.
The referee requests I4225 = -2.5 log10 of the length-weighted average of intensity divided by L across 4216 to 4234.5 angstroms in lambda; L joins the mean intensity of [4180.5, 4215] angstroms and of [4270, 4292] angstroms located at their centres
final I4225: 0.07 mag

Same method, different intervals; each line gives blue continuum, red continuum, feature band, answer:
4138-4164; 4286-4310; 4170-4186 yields 0.13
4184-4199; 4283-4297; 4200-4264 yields 0.05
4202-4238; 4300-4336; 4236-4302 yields -0.06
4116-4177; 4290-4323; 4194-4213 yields 0.00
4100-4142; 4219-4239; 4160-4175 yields -0.10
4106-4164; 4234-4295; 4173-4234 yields 0.06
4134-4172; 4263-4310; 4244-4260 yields -0.02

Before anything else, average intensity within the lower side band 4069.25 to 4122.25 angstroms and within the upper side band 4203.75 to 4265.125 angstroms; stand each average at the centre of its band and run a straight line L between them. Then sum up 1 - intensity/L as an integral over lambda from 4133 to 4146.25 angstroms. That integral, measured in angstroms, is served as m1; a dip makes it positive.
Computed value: -1.8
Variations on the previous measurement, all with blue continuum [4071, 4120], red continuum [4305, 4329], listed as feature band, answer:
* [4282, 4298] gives -1.1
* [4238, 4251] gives -0.7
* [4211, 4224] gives -0.7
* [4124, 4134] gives -1.1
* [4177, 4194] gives -1.9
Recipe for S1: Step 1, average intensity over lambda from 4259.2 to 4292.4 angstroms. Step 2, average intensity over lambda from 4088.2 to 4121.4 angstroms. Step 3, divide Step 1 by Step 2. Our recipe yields 1.1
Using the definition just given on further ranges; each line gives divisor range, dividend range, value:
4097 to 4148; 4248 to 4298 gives 1.05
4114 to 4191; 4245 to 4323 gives 0.95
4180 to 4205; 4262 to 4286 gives 1.05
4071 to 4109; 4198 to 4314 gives 1.06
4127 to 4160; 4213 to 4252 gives 0.90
